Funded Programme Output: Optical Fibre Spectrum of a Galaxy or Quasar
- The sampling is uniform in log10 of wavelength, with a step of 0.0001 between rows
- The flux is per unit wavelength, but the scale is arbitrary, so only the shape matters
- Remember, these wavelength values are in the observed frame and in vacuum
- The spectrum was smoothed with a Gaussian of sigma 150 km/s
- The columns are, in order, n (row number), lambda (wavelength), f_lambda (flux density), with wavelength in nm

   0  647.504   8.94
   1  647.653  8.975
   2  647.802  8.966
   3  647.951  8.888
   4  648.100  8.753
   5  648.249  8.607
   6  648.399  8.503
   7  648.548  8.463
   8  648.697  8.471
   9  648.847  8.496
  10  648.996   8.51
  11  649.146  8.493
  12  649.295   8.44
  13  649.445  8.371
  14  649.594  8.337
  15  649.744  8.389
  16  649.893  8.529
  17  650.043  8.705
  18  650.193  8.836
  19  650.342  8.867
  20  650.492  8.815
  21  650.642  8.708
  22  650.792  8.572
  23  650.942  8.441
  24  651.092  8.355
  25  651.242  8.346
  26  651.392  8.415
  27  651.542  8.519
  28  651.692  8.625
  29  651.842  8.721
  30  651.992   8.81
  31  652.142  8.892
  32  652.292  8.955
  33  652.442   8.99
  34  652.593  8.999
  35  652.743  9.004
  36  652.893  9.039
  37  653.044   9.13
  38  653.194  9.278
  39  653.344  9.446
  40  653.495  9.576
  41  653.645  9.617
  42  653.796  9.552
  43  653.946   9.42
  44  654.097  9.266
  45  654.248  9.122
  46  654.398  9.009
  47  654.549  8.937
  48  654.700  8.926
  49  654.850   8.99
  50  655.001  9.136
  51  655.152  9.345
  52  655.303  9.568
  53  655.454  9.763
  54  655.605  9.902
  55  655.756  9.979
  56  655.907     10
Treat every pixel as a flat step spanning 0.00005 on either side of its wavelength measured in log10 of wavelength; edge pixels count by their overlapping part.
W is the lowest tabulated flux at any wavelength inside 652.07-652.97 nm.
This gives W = 8.892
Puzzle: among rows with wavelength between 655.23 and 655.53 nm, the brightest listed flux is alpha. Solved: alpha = 9.763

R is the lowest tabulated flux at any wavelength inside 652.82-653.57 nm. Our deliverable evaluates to 9.039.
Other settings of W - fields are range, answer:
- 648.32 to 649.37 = 8.44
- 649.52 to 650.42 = 8.337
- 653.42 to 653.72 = 9.576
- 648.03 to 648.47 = 8.503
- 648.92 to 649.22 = 8.493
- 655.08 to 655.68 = 9.345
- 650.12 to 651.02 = 8.441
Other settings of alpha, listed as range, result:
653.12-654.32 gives 9.617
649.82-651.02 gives 8.867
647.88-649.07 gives 8.888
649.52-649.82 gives 8.389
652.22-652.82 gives 9.004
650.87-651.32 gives 8.441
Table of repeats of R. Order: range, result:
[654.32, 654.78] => 8.926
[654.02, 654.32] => 9.122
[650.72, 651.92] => 8.346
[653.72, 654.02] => 9.42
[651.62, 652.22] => 8.625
